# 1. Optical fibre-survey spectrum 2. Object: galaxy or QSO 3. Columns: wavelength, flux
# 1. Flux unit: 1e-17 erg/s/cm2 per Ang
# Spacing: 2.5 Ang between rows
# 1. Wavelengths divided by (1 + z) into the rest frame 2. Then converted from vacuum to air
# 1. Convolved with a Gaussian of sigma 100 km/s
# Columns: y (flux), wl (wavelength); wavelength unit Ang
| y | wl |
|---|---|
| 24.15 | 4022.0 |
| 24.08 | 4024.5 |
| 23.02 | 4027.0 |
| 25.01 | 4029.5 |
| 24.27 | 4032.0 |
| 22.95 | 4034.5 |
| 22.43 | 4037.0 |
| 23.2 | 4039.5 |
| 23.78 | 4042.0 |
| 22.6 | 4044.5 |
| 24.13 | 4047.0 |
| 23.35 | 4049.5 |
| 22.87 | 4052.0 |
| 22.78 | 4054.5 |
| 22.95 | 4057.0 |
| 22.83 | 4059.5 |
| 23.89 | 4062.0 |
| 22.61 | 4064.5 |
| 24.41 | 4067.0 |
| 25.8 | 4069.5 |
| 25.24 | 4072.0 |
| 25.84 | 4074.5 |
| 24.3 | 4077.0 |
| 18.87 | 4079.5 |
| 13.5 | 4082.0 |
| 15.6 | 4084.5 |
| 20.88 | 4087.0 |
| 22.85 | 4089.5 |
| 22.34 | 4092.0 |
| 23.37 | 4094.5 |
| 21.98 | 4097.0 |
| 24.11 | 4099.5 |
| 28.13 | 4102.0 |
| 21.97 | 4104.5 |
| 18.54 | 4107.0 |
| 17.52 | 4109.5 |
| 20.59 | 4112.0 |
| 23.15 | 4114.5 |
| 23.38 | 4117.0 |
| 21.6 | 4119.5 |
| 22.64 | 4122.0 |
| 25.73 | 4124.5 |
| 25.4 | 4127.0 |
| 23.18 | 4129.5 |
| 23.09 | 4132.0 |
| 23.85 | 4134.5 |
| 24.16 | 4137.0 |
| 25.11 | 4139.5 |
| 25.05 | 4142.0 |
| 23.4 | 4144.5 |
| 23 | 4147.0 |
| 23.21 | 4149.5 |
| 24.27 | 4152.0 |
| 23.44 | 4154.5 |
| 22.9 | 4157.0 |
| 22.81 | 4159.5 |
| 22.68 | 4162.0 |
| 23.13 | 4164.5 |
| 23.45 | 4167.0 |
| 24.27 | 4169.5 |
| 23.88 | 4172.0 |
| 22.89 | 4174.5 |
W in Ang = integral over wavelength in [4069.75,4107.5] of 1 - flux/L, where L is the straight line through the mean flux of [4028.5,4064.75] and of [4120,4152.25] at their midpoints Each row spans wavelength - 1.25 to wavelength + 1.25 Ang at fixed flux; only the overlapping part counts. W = 2.6 Ang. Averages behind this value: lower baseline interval 23.3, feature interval 22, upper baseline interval 23.9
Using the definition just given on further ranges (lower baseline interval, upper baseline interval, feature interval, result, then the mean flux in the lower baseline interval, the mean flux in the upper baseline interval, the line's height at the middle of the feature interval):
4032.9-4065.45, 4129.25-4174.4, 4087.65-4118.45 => 1.4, 23.1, 23.6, 23.4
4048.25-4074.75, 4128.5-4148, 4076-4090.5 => 2.8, 23.8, 23.9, 23.8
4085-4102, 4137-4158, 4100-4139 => 0.5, 22.7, 23.8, 23.2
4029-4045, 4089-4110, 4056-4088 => 1.2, 23.4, 22.5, 22.9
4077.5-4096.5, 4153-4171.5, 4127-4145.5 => -1.6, 19.9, 23.3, 22.1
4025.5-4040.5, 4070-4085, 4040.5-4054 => -0.4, 23.5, 21.1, 22.7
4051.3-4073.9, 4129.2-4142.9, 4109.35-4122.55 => 1.3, 23.8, 24.1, 24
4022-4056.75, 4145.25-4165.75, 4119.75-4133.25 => -0.3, 23.4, 23.2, 23.2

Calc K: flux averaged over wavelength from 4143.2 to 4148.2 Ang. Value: 23.2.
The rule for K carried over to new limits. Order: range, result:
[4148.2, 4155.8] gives 23.6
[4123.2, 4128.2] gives 25.5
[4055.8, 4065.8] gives 23.1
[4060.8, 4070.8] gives 24.2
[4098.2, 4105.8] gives 24.7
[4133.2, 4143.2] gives 24.5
